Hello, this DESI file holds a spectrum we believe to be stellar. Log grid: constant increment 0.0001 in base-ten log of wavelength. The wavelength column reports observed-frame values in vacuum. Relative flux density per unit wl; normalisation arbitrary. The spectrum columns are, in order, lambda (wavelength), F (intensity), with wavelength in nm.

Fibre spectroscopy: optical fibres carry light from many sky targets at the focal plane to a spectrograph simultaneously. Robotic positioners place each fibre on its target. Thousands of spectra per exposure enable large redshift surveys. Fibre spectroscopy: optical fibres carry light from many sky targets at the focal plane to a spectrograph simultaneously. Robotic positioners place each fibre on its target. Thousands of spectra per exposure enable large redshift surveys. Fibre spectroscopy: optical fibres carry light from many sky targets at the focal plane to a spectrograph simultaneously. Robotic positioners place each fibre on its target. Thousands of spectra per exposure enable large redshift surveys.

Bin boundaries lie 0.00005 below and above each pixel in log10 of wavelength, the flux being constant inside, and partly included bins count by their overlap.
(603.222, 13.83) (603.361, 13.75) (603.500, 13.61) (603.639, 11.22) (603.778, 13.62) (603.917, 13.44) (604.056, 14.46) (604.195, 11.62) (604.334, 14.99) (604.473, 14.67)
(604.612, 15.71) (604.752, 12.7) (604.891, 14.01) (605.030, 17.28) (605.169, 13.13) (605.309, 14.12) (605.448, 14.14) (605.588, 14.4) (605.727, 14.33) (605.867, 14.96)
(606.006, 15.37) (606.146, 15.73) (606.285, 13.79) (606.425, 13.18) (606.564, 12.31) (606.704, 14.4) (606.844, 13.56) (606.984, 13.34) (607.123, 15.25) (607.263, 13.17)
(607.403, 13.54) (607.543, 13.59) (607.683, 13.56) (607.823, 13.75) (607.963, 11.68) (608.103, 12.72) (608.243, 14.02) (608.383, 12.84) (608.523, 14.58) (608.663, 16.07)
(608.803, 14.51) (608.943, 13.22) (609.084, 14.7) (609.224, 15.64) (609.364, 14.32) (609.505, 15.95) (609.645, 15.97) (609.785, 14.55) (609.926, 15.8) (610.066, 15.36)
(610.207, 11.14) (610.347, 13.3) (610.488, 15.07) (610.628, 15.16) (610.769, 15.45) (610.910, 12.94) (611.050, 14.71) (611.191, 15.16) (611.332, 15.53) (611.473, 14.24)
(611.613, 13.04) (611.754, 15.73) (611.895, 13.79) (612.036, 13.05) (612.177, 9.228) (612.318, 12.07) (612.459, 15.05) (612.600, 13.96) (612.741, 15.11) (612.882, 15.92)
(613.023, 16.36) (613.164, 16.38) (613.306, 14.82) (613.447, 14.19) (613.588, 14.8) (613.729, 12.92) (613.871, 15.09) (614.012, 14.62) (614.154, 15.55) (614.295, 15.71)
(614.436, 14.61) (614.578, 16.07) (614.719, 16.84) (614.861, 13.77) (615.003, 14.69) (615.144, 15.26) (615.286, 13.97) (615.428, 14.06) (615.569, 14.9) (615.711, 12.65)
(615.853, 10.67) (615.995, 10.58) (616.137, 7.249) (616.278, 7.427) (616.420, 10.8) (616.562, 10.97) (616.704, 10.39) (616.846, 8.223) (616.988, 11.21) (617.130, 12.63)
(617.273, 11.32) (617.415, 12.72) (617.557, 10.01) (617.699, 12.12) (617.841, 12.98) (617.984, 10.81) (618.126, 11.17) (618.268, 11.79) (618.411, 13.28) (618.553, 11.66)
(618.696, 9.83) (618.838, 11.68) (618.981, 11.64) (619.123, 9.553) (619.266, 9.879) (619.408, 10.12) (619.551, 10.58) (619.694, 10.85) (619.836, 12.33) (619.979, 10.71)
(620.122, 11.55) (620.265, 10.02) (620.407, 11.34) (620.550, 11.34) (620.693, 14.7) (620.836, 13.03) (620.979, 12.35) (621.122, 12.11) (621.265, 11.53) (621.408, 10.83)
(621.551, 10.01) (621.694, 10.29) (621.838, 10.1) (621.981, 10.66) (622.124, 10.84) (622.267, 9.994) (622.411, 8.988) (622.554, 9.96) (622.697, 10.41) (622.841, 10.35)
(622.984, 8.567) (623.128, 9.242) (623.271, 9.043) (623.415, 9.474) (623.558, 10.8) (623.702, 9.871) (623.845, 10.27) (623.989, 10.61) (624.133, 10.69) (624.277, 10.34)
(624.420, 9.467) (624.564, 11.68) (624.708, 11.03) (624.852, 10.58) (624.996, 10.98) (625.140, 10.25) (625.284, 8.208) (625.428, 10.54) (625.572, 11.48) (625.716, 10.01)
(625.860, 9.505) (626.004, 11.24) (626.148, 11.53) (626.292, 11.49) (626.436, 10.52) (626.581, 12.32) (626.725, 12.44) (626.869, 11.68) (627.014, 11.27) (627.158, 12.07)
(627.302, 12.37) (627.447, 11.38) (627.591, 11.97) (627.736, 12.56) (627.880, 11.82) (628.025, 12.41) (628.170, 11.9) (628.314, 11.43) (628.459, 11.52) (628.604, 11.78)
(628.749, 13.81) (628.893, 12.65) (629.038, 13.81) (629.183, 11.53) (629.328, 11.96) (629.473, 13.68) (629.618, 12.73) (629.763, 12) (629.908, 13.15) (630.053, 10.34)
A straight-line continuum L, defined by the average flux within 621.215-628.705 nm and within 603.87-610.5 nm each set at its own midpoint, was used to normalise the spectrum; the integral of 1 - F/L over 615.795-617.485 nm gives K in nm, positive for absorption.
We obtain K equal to 0.27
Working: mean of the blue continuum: 14.2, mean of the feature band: 10.3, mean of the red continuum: 10.8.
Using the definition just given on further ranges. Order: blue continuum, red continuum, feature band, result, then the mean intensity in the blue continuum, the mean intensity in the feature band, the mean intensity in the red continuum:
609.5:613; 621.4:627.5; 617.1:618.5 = 0.06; 14.3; 11.9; 10.5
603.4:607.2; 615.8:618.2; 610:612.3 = -0.28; 14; 13.9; 10.7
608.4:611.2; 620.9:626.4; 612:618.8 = 0.03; 14.6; 12.9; 10.4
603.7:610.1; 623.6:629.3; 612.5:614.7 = -0.32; 14.2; 15.1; 11.3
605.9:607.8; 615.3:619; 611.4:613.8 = -0.33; 13.9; 14.2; 11.3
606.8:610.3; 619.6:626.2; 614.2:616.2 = -0.19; 14.1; 13.7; 10.6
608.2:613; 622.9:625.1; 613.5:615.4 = -0.25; 14.4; 14.9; 10.2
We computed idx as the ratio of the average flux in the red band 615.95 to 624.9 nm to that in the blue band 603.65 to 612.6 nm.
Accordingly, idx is 0.76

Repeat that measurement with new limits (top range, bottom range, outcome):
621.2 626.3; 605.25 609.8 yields 0.73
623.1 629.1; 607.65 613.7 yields 0.78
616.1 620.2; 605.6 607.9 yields 0.78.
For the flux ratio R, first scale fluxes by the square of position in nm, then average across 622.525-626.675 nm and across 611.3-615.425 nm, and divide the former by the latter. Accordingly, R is 0.74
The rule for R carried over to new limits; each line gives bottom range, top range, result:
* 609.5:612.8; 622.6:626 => 0.75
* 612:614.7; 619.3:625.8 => 0.75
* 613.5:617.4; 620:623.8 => 0.85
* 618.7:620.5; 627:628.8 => 1.14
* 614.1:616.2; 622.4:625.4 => 0.75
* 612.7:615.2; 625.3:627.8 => 0.78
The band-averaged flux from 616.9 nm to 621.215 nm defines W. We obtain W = 11.5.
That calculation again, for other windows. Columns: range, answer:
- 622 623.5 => 9.73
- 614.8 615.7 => 14.3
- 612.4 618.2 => 13.1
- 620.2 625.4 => 10.6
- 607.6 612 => 14.3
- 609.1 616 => 14.4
